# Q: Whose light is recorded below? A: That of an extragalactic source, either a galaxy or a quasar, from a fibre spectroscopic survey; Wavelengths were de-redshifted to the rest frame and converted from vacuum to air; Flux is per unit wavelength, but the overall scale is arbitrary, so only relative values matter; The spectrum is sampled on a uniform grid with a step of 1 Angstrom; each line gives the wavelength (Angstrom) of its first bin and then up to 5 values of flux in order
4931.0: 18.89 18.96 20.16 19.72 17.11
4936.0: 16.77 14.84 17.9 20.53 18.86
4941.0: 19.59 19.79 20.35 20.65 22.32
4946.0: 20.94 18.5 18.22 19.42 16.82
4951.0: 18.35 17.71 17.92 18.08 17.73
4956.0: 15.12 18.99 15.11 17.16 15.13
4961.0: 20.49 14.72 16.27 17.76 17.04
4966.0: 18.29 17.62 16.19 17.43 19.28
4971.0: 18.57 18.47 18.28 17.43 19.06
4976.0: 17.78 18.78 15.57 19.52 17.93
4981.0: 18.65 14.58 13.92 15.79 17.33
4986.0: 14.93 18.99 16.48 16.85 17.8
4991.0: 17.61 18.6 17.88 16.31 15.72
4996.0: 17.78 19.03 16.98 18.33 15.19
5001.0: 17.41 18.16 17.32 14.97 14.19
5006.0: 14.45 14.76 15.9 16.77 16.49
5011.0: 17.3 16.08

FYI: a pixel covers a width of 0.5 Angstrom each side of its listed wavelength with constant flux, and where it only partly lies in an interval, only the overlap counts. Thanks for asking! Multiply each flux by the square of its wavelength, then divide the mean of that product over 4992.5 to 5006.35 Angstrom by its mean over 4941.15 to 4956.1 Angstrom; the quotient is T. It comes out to 0.90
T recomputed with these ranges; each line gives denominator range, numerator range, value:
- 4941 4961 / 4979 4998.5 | 0.94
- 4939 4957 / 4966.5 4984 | 0.94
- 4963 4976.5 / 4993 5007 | 0.94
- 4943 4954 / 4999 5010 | 0.86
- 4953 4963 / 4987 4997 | 1.04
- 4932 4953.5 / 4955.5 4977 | 0.93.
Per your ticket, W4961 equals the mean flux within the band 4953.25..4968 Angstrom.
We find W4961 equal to 17.1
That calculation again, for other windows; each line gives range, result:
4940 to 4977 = 18.1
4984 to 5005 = 17.1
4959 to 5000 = 17.3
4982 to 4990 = 16.3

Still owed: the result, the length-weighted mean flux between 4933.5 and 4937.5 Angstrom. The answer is 17.1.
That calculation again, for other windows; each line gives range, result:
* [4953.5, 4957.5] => 17.5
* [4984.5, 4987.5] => 17.1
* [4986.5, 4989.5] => 17.4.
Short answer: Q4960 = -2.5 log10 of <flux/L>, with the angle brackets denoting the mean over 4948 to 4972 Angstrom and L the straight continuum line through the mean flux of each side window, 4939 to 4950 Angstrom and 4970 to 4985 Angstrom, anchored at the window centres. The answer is 0.073 mag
